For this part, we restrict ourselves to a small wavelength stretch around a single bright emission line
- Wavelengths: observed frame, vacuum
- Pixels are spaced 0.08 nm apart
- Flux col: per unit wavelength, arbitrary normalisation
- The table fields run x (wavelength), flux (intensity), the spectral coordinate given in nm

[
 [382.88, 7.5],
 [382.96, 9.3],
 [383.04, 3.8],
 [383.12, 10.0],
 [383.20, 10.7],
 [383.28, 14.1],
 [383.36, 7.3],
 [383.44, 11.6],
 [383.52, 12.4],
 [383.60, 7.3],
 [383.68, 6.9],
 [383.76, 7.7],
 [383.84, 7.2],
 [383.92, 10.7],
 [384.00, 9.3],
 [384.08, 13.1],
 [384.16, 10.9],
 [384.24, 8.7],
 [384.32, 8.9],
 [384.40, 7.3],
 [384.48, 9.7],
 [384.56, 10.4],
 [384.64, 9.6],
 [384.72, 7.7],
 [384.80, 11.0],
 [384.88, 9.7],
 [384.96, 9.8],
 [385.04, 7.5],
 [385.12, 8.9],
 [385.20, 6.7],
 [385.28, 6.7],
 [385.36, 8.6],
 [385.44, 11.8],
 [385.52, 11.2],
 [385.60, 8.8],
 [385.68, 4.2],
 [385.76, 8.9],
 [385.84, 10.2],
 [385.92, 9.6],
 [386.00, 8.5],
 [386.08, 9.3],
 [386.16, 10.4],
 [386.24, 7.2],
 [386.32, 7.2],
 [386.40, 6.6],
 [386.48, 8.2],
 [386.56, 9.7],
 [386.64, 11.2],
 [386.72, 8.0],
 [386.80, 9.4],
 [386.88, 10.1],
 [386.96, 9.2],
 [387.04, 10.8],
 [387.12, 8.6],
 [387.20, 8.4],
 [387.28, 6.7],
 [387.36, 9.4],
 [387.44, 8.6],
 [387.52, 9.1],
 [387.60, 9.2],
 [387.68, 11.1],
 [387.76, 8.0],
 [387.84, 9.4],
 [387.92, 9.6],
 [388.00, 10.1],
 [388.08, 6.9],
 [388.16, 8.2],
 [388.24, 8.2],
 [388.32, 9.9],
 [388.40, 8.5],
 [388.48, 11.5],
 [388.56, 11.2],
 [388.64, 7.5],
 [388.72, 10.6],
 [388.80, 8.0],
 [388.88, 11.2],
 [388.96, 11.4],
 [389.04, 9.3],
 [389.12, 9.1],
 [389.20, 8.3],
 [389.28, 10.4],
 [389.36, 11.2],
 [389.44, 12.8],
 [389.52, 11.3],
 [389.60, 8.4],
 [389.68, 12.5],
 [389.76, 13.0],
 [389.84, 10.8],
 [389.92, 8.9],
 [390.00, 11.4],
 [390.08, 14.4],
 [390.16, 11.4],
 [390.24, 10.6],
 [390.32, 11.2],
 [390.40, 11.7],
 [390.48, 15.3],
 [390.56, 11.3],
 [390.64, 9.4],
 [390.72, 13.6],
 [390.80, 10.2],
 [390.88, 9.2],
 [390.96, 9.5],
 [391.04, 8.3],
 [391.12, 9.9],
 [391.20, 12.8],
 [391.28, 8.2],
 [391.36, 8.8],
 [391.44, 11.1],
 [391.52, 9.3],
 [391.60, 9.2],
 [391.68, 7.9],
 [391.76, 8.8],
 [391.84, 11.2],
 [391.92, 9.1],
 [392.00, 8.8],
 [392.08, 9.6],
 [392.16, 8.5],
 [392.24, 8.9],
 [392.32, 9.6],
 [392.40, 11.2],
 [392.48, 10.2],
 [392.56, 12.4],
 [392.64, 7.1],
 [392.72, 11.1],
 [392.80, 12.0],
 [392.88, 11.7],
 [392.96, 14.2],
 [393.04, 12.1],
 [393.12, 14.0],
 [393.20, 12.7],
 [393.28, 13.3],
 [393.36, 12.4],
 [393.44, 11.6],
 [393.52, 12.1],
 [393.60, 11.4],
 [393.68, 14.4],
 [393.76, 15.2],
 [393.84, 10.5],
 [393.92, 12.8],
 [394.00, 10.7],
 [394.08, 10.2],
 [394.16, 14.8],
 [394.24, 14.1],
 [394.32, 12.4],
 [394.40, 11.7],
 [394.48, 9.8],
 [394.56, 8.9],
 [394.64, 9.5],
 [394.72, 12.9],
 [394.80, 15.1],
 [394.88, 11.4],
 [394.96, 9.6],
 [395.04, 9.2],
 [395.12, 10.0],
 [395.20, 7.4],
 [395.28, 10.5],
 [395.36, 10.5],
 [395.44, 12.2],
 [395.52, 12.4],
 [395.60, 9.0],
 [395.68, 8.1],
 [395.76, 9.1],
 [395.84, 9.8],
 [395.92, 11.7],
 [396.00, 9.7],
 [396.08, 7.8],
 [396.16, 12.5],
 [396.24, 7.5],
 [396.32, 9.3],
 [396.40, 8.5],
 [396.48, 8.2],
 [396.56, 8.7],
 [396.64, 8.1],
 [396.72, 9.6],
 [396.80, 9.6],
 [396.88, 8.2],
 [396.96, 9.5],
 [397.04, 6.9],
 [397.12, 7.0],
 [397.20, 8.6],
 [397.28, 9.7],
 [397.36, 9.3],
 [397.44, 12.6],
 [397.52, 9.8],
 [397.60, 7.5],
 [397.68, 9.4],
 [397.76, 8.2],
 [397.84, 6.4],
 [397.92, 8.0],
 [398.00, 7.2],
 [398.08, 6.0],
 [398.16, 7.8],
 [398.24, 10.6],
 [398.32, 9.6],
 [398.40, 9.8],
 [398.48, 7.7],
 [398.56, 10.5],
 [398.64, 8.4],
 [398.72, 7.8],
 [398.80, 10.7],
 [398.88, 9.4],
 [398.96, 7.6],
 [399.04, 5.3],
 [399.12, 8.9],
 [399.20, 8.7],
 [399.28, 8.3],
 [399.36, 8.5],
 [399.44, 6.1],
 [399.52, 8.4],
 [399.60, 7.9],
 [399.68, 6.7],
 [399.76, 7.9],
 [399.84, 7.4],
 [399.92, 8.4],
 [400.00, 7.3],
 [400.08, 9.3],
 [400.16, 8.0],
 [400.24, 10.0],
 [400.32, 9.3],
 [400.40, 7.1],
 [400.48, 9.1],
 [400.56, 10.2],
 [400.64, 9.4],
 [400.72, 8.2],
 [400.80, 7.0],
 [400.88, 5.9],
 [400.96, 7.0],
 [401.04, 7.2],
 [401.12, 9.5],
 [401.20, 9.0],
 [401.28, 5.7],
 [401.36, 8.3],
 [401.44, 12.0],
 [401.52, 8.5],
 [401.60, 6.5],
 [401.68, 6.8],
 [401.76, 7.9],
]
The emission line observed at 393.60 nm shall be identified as C III] 1909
